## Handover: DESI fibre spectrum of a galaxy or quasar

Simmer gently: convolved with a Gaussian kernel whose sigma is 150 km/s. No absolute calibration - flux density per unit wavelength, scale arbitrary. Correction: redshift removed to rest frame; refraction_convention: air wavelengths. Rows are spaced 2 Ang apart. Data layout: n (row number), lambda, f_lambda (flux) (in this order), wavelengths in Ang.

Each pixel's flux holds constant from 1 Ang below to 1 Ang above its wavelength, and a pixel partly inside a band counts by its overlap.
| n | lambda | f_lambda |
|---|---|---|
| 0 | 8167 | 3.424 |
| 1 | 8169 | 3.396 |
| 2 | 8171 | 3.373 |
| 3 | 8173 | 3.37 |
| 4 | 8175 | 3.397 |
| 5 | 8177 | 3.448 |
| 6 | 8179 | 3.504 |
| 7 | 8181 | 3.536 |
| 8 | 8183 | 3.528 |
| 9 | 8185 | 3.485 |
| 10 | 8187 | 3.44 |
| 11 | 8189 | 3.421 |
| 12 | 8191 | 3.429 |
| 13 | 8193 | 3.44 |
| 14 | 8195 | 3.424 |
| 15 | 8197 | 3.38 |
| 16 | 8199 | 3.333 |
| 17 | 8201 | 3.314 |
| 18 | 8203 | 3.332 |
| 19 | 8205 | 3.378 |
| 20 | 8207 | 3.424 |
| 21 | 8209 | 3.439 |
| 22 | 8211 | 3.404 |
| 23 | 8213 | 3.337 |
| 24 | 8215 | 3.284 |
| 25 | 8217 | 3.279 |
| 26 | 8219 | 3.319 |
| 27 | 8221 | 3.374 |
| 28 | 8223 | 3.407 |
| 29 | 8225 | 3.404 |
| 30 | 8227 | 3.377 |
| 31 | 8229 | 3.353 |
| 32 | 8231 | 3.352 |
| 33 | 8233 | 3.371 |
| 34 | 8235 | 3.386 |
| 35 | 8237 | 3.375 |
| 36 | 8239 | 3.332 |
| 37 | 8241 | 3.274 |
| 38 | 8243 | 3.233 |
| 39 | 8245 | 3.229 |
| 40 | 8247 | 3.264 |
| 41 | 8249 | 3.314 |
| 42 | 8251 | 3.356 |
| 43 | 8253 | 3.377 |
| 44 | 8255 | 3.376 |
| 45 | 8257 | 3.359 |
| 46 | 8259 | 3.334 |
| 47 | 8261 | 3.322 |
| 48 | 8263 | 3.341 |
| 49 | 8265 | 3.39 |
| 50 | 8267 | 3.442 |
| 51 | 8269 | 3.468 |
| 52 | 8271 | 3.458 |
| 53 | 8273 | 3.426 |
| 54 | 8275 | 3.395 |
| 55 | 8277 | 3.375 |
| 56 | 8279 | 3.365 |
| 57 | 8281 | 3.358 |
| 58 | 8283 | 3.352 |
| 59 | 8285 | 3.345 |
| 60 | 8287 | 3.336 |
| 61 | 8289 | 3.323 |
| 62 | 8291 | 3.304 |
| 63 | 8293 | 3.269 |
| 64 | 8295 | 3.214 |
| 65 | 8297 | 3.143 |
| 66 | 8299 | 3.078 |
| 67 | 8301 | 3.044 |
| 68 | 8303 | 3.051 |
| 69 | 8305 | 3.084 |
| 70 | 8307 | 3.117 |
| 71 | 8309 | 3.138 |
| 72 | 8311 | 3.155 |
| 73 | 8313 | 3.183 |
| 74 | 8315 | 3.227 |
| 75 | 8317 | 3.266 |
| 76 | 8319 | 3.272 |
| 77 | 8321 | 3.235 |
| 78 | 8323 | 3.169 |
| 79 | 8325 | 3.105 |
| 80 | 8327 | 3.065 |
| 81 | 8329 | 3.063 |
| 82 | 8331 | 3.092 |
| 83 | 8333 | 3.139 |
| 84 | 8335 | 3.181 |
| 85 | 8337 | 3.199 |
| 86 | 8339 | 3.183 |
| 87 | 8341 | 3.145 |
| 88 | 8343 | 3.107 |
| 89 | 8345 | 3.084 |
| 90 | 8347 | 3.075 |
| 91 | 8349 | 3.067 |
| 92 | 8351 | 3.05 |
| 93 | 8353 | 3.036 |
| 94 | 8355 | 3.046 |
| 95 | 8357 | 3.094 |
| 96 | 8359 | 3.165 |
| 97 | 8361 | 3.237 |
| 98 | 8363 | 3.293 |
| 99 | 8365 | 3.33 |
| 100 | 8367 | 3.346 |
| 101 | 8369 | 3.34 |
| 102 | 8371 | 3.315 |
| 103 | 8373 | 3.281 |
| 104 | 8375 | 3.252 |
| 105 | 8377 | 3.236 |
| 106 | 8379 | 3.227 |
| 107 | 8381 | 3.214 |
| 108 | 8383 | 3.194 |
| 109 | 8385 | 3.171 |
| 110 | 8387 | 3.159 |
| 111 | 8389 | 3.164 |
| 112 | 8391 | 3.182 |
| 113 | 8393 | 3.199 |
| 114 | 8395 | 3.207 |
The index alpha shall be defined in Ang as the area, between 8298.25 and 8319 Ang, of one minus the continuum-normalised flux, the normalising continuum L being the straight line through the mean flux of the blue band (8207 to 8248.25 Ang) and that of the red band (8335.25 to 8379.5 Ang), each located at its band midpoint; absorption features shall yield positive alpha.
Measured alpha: 0.7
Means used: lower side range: 3.34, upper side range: 3.19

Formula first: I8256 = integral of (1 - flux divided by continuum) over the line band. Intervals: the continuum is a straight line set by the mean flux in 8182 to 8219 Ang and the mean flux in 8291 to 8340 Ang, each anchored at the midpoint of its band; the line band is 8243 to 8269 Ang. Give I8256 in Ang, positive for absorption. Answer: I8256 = -0.5 Ang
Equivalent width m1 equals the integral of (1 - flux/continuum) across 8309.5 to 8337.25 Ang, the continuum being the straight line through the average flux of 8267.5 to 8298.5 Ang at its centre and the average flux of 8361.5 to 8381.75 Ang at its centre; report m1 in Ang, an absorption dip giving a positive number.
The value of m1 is 1.2 Ang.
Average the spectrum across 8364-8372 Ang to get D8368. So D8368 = 3.33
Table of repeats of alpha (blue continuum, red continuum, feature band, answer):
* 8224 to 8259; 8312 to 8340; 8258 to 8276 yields -0.6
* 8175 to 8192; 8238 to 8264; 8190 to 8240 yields 0.4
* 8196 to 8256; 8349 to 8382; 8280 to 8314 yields 0.8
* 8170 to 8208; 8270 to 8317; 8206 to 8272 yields -0.4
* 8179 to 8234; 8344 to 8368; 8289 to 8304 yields 0.4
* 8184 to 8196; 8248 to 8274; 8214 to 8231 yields 0.3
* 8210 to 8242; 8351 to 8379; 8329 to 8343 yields 0.4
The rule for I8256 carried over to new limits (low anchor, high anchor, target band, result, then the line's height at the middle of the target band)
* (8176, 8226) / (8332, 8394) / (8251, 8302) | -0.4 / 3.3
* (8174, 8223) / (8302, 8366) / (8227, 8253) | 0.0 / 3.32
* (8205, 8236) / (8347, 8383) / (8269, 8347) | 1.3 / 3.27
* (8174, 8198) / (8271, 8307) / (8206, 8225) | 0.2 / 3.4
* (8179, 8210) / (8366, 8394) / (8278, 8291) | 0.0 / 3.33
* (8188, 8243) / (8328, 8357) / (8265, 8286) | -1.0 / 3.24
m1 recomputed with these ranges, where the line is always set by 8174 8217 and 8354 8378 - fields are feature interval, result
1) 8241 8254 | 0.3 Ang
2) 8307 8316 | 0.4 Ang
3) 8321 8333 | 0.6 Ang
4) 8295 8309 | 0.9 Ang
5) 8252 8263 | 0.0 Ang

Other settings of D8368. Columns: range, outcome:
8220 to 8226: 3.4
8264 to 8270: 3.43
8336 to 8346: 3.14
